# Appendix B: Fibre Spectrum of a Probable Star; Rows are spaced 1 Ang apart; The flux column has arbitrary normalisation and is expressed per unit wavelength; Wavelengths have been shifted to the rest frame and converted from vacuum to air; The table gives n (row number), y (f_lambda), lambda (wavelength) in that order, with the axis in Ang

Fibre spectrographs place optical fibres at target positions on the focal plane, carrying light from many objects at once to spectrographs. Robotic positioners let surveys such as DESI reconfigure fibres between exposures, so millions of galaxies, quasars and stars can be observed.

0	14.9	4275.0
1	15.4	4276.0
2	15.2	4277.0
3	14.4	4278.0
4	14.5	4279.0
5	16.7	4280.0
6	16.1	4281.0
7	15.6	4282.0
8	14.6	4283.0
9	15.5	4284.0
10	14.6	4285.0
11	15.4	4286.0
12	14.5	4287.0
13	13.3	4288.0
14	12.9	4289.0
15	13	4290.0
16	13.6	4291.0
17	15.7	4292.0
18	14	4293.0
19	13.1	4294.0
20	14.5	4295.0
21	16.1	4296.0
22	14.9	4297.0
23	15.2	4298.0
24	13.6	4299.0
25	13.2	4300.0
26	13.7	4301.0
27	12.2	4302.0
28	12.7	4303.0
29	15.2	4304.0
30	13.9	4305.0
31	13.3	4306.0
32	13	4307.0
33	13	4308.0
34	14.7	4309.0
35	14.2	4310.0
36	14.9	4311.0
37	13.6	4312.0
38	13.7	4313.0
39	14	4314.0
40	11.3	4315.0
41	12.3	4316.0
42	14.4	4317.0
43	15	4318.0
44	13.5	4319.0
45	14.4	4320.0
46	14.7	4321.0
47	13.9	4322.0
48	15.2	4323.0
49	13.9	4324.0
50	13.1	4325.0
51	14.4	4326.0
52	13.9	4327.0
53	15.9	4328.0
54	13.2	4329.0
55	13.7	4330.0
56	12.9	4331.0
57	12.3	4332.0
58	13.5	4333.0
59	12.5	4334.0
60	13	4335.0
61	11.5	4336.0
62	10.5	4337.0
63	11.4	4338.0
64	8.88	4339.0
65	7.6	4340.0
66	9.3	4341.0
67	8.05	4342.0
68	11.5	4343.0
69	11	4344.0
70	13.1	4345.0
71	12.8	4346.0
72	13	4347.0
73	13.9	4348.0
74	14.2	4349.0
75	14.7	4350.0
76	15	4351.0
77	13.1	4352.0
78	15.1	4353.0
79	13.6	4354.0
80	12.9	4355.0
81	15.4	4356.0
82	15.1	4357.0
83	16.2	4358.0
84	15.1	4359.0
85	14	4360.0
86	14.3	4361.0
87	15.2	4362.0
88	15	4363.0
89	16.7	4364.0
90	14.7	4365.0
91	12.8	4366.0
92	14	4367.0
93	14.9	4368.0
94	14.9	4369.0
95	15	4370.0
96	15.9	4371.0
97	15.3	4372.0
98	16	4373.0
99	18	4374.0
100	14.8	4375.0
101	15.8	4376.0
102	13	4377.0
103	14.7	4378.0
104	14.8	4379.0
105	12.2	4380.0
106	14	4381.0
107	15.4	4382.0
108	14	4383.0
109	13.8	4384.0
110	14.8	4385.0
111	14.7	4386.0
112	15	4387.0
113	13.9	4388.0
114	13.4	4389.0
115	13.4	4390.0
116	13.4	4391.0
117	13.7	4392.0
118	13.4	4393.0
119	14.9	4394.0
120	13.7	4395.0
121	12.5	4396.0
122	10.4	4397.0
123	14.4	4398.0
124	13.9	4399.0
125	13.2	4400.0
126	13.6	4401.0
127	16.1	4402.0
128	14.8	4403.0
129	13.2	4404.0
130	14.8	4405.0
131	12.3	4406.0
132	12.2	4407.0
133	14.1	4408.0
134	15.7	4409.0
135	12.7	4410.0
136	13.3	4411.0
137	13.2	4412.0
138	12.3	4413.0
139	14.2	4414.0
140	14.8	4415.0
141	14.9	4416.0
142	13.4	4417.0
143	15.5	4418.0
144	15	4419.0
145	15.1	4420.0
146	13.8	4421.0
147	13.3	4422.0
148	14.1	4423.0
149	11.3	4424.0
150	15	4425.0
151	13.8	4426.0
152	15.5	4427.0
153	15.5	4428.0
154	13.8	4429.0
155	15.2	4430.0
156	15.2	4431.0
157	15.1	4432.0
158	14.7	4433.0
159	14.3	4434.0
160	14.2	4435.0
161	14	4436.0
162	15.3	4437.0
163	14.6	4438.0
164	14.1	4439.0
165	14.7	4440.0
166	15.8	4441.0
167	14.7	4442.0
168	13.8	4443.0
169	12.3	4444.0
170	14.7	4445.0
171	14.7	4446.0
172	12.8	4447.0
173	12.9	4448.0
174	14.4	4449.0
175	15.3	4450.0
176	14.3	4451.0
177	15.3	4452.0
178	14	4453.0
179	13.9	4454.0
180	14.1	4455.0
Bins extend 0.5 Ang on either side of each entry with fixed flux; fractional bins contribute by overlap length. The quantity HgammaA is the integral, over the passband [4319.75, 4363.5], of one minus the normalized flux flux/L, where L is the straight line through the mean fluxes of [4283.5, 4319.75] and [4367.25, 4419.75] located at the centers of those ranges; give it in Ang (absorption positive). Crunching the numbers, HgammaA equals 2.6 Ang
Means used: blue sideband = 13.9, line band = 13.2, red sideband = 14.2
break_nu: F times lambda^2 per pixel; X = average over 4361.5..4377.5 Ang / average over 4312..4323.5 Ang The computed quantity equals 1.12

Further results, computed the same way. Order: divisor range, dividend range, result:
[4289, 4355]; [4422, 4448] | 1.13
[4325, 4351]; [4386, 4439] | 1.18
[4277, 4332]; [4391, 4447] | 1.05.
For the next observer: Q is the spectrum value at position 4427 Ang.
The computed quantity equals 15.5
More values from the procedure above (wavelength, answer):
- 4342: 8.05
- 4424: 11.3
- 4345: 13.1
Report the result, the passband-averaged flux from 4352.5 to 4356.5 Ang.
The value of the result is 14.2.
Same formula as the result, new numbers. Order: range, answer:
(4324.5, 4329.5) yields 14.1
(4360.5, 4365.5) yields 15.2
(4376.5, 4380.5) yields 13.7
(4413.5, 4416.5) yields 14.6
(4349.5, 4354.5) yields 14.3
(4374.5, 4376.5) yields 15.3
